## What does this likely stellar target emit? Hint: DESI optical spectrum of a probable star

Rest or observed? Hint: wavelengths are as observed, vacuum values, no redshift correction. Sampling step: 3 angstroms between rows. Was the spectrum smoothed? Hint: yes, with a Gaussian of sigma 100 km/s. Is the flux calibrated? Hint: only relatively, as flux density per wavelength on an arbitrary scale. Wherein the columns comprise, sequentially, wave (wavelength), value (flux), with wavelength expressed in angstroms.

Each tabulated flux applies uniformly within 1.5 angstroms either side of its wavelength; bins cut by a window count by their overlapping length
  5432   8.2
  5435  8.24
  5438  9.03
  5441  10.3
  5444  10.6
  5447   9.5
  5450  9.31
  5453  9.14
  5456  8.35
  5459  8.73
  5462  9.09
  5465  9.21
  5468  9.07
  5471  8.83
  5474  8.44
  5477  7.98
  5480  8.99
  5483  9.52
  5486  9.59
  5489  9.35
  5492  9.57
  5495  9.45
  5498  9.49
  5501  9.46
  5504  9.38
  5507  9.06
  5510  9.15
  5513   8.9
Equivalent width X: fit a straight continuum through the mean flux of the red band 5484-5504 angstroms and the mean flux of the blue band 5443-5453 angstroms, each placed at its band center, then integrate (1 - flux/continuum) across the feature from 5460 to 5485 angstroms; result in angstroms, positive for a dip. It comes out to 1.7 angstroms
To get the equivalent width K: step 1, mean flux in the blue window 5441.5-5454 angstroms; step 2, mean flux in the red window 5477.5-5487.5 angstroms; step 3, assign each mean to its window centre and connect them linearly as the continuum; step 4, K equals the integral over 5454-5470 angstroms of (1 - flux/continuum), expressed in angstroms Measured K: 1.03 angstroms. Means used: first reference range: 9.71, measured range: 8.9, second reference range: 9.23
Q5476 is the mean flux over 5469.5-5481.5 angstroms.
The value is 8.56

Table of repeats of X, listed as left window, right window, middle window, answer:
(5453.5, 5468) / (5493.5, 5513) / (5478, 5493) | -0.4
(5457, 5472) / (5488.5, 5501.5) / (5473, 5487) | 0.5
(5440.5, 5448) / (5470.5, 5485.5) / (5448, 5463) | 1.2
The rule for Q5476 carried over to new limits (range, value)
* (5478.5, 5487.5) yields 9.37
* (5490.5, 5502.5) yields 9.49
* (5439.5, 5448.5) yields 10.1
